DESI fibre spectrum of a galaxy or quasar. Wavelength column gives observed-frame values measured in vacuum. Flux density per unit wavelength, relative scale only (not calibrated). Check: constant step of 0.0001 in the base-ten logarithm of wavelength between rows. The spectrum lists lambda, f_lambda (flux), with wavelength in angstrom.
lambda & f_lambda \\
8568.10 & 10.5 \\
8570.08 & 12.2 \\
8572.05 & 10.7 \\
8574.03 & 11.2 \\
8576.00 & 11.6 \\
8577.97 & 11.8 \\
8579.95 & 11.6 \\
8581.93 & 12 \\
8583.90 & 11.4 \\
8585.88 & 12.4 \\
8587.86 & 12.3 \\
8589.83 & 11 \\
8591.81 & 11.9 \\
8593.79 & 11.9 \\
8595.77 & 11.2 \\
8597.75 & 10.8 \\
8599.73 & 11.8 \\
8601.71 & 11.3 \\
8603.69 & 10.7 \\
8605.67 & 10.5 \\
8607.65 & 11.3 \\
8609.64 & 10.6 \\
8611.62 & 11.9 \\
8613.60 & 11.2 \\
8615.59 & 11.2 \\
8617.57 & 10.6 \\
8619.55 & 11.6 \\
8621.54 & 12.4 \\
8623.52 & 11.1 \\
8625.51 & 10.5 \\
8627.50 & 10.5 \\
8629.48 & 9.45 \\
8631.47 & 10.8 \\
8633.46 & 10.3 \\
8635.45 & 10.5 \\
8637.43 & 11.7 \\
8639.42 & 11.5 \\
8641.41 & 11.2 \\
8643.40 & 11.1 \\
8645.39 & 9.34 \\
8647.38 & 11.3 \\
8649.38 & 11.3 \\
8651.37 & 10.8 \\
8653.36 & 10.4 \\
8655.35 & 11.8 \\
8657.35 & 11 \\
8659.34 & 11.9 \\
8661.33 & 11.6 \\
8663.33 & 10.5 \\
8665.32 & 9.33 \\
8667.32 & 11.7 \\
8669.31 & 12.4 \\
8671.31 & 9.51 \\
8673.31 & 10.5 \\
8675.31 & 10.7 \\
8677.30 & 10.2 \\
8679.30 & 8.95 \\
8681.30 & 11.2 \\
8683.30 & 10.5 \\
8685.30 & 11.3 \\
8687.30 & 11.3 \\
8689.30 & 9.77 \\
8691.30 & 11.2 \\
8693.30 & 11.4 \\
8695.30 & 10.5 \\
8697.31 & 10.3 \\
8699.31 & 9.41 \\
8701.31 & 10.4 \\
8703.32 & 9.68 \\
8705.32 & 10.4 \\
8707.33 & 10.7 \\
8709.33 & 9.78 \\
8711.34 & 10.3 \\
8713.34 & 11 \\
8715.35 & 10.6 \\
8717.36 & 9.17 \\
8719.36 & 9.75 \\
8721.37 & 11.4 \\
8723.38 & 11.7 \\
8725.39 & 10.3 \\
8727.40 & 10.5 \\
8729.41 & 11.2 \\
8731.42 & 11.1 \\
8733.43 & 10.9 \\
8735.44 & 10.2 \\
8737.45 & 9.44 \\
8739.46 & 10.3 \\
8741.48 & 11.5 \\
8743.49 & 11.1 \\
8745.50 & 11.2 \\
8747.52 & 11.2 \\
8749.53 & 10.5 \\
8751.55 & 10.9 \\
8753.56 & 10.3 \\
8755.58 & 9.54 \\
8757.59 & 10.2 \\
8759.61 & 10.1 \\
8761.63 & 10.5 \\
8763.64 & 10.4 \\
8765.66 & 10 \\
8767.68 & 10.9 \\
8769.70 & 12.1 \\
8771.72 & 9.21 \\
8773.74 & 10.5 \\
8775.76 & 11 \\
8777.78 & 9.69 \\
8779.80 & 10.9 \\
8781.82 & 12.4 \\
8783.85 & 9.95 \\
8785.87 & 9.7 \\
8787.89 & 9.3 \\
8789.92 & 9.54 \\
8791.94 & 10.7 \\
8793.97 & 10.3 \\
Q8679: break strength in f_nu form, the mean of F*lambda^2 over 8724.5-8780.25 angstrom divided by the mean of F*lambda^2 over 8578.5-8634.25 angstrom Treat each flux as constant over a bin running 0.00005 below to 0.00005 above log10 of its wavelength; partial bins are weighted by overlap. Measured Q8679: 1.0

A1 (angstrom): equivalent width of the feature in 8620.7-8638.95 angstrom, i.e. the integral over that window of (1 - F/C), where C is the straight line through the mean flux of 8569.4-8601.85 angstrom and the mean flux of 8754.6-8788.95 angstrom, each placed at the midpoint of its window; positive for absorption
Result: 0.80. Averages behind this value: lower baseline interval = 11.6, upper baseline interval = 10.4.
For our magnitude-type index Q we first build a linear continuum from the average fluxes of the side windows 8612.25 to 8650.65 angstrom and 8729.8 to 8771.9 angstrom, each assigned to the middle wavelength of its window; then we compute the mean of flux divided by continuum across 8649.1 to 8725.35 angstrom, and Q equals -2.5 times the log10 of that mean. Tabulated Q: 0.01 mag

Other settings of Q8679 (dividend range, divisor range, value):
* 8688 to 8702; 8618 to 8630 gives 0.97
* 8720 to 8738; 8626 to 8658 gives 1.02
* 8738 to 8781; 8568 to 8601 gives 0.95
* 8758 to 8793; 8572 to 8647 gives 0.97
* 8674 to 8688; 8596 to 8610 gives 0.98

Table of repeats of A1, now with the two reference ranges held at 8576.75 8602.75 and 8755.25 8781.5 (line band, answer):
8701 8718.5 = 1.03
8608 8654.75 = 1.78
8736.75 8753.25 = -0.24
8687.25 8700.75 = 0.57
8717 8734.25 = 0.04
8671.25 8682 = 0.84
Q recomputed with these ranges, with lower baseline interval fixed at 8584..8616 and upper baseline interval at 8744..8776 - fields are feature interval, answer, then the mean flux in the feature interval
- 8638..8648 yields 0.02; 10.9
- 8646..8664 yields -0.01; 11.1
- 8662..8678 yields 0.04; 10.6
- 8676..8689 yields 0.04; 10.5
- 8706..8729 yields 0.03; 10.5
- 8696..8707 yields 0.08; 10.1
